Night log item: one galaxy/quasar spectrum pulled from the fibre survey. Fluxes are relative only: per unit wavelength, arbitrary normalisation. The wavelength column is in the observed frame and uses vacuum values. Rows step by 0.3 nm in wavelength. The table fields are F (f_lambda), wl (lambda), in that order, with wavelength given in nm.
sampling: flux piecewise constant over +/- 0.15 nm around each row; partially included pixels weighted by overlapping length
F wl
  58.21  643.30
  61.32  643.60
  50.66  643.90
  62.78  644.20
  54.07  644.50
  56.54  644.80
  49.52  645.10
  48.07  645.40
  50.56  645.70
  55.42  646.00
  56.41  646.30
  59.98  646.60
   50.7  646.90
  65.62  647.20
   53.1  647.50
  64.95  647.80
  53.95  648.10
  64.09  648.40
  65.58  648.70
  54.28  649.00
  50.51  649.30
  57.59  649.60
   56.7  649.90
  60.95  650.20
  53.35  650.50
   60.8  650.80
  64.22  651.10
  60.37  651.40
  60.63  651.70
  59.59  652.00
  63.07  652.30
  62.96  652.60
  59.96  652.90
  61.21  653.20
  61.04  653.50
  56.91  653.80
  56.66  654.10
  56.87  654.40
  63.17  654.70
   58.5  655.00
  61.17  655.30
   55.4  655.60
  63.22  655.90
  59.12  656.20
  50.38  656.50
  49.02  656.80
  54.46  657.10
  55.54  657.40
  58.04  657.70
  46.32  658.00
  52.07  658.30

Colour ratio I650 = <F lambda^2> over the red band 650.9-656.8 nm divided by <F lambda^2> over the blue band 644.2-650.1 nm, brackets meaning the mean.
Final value 1.1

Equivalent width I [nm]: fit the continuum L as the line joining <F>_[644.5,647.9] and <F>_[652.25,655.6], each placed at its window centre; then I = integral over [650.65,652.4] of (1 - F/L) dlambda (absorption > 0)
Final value -0.09 nm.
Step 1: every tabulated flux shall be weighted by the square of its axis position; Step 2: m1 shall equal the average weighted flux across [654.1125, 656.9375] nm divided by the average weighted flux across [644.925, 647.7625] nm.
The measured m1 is 1.08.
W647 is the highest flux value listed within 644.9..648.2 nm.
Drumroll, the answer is 65.62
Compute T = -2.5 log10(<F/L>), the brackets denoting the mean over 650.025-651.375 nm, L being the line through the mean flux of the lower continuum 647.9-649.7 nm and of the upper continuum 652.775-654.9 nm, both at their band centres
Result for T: -0.025 mag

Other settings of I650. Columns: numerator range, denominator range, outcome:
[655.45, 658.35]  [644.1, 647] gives 1.04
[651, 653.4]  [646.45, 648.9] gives 1.04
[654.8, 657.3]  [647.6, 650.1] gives 0.99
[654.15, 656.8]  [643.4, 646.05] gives 1.10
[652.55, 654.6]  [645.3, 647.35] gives 1.09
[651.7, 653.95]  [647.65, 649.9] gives 1.05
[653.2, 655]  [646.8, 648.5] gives 1.02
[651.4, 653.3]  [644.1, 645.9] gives 1.17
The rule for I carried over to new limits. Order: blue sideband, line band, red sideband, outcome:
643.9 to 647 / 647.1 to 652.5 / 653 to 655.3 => -0.25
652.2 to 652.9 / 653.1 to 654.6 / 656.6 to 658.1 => 0.03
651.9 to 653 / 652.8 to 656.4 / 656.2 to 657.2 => -0.16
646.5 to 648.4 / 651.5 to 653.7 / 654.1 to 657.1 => -0.13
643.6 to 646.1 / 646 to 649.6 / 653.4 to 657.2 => -0.20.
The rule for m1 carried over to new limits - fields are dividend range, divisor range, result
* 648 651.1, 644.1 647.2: 1.07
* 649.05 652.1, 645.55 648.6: 1.02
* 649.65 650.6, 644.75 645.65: 1.15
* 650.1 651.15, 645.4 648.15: 1.07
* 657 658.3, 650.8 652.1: 0.89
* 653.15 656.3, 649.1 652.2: 1.03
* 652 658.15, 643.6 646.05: 1.11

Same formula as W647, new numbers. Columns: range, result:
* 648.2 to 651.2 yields 65.58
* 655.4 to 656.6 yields 63.22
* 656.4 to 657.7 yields 58.04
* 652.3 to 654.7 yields 63.17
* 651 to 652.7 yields 64.22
